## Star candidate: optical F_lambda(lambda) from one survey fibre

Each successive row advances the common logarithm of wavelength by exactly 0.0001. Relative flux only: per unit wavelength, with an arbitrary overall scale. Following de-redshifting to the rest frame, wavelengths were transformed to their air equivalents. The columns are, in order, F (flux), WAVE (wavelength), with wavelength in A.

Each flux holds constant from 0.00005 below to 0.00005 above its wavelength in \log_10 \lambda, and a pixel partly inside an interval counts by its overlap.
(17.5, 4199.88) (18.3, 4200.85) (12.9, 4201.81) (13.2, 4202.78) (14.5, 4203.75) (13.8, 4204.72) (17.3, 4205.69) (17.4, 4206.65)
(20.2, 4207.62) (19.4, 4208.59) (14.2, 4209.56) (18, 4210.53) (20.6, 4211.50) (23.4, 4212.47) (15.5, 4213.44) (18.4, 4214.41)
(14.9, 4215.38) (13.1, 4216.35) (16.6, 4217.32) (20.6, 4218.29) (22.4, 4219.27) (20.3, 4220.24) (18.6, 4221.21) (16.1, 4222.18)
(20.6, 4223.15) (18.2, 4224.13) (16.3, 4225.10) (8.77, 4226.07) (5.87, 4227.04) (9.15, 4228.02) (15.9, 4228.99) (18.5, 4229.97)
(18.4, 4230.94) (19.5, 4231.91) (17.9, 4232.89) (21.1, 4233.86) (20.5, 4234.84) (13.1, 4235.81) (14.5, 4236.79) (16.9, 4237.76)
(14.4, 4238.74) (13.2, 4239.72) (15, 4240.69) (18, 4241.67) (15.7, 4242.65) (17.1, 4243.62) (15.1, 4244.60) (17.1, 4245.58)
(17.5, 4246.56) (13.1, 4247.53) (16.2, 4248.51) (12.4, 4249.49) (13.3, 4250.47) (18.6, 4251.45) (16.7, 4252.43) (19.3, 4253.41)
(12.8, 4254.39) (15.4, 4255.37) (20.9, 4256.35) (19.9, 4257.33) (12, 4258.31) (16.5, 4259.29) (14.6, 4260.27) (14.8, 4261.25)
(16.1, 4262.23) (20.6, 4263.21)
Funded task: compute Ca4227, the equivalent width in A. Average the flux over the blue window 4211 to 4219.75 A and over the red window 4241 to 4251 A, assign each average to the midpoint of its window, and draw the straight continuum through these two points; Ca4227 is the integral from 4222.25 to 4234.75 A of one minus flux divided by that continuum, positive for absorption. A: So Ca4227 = 0.81 A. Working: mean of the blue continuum 18.4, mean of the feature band 16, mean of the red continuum 15.5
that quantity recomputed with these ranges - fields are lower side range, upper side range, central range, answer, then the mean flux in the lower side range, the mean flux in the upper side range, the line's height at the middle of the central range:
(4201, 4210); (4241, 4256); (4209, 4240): -1.57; 16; 15.9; 16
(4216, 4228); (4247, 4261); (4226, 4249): 0.53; 16.2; 15.8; 16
